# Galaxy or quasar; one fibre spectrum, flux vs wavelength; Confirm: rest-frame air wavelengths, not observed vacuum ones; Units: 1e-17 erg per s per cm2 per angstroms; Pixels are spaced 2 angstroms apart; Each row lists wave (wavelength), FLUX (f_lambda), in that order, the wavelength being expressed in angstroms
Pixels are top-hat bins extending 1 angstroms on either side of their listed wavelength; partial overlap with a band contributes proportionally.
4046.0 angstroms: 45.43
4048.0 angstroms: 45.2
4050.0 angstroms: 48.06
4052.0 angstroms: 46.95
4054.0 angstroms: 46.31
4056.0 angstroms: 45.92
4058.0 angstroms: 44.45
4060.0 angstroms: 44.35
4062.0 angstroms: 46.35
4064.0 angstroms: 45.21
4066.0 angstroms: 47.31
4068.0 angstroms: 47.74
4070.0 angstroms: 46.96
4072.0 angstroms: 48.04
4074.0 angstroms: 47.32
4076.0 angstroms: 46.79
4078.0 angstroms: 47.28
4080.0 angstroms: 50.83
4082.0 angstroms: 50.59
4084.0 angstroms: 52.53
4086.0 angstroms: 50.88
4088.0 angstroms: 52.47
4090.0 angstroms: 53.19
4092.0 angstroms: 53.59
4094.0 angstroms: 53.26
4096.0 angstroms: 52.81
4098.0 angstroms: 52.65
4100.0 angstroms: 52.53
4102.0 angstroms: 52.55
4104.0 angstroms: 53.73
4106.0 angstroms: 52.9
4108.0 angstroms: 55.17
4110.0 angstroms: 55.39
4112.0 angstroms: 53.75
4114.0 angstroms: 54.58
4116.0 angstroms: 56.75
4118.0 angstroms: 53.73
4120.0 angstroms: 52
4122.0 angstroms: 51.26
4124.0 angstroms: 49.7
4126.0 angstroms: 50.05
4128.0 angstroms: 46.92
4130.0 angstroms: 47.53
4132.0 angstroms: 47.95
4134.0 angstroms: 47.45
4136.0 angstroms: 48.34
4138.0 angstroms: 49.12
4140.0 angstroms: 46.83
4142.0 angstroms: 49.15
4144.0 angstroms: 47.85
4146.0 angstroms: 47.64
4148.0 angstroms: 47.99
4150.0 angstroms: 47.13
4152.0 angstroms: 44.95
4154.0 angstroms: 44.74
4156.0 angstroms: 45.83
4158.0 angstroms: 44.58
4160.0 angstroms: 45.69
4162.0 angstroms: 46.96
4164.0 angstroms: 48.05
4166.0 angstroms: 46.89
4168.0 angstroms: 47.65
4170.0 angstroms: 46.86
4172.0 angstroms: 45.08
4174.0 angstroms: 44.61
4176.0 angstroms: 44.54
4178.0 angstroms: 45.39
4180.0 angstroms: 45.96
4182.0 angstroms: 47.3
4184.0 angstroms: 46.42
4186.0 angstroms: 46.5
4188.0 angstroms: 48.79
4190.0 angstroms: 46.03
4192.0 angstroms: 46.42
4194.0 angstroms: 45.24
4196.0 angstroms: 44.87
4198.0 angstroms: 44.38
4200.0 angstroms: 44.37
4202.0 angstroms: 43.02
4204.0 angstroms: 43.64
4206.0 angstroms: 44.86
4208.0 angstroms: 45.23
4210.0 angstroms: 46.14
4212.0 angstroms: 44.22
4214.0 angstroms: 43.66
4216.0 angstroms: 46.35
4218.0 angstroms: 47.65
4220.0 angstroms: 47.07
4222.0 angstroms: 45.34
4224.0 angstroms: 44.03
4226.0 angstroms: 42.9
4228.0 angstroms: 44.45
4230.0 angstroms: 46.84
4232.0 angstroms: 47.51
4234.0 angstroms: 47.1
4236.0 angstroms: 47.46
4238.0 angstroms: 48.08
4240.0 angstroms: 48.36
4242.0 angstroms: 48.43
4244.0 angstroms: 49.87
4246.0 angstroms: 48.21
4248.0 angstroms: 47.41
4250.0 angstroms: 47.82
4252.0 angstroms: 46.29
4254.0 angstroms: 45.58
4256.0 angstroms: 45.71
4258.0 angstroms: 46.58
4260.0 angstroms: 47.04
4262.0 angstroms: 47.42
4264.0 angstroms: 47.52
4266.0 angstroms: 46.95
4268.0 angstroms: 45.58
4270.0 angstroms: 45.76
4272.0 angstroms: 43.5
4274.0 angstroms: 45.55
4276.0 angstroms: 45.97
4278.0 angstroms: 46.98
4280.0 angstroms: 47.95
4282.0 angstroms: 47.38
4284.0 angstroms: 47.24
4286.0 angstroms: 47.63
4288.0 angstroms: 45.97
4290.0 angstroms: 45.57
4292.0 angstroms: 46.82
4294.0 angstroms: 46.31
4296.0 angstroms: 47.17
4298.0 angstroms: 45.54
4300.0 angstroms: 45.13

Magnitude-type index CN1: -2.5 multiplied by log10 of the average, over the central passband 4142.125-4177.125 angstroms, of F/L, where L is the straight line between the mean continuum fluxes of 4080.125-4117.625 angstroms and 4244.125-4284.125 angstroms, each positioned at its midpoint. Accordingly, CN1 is 0.100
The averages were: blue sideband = 53.2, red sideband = 46.7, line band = 46.4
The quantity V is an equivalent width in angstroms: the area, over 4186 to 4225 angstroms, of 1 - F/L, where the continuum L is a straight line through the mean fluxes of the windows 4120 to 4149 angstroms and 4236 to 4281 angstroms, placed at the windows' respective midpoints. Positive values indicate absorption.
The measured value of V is 1.85 angstroms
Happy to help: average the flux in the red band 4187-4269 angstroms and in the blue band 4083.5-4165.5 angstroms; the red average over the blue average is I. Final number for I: 0.9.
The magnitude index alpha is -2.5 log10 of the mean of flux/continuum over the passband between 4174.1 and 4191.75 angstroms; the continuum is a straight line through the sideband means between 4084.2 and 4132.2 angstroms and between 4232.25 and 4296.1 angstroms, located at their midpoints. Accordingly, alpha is 0.08 mag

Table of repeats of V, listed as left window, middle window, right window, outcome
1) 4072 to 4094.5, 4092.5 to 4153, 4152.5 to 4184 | -2.8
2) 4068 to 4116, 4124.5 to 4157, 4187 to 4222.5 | 1.0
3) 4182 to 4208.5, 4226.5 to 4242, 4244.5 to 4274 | -0.3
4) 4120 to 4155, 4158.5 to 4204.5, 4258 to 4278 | 1.5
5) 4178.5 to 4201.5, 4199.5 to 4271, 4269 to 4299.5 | -0.2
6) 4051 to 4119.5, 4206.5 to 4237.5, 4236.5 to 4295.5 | 1.3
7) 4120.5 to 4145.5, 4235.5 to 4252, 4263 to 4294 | -0.4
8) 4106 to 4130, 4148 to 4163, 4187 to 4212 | 1.0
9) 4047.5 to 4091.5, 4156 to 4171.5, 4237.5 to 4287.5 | 0.3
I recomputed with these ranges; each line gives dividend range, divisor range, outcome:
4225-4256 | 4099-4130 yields 0.89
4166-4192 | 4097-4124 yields 0.87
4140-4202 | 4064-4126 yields 0.90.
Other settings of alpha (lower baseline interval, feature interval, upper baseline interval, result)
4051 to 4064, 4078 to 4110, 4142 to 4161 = -0.15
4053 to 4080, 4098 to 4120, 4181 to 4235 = -0.17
